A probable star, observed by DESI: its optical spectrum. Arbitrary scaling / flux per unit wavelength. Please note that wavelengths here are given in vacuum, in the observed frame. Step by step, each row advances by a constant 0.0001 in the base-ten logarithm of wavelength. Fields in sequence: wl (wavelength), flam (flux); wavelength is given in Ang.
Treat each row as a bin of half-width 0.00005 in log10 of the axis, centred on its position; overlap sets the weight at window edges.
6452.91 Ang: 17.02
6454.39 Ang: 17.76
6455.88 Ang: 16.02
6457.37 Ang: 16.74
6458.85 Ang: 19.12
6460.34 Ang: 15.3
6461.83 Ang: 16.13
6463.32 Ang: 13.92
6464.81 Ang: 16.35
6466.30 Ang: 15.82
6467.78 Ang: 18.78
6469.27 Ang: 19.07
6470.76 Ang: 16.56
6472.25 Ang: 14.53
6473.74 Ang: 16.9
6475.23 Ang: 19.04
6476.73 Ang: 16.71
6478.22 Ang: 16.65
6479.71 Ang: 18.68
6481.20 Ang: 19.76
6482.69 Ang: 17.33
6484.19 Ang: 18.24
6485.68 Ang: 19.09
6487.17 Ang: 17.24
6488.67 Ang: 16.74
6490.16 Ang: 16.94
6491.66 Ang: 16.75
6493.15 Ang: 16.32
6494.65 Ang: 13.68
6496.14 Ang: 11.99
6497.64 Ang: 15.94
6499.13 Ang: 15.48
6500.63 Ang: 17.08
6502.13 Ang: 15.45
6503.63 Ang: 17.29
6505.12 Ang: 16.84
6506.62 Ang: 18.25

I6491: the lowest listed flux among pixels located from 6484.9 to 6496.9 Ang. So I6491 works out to 11.99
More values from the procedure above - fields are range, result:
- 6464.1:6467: 15.82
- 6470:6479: 14.53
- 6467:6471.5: 16.56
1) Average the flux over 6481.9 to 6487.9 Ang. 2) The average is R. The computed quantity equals 18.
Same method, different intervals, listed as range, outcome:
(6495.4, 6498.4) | 14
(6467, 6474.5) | 17.2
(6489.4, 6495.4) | 15.9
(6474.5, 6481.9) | 18.1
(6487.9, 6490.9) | 16.8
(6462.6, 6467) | 15.4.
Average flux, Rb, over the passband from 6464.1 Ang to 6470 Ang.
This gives 17.5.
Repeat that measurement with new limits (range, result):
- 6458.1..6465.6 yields 16.2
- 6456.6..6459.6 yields 17.9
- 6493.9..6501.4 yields 14.8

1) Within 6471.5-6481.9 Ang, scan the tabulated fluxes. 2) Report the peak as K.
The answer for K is 19.76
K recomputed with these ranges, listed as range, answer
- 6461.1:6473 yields 19.07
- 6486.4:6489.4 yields 17.24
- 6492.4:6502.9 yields 17.08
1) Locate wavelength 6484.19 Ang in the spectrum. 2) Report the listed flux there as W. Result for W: 18.24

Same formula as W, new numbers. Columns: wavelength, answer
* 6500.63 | 17.08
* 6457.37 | 16.74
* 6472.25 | 14.53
